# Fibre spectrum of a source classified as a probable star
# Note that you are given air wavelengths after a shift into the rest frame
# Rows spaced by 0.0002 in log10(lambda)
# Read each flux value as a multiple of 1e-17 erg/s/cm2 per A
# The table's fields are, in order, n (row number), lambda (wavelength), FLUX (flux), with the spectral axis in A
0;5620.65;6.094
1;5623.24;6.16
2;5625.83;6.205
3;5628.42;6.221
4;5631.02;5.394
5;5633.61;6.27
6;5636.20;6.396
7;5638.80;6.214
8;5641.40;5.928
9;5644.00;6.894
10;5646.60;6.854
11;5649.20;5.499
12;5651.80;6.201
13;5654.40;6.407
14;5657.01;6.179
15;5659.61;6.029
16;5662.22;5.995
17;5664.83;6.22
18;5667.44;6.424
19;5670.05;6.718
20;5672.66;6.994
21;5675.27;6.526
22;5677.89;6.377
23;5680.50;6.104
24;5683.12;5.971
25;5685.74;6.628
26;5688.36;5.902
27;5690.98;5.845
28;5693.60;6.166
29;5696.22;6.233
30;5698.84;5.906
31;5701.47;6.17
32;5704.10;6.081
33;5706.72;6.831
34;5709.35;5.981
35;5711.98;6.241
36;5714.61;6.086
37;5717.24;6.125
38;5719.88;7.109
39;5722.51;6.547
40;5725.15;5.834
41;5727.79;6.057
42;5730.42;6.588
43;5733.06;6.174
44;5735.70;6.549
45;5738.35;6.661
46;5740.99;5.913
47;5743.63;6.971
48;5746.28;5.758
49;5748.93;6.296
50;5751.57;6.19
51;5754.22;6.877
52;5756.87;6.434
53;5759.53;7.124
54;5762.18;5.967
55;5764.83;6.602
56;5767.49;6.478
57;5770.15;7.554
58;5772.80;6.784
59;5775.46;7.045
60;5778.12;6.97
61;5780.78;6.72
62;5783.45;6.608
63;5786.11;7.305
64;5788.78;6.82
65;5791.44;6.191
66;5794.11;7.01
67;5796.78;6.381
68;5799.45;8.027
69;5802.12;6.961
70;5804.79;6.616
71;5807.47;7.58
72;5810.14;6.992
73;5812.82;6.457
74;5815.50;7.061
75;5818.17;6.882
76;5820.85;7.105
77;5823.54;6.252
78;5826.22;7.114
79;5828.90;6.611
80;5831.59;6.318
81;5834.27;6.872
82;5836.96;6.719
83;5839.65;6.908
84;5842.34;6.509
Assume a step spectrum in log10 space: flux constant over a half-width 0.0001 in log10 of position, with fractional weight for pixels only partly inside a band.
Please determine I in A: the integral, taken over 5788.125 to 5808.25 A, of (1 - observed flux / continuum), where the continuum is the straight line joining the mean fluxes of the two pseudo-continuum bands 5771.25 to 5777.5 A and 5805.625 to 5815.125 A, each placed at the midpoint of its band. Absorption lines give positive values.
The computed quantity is 0.1 A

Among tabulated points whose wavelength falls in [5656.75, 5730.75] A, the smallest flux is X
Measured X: 5.834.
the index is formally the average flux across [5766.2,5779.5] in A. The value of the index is 6.97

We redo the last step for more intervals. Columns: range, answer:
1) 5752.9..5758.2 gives 6.65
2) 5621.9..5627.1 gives 6.18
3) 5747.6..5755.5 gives 6.46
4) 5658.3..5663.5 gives 6.02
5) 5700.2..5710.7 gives 6.27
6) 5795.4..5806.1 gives 7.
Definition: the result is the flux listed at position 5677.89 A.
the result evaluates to 6.377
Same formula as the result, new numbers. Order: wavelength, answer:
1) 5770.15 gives 7.554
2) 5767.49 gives 6.478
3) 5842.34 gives 6.509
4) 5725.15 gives 5.834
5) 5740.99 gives 5.913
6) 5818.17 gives 6.882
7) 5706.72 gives 6.831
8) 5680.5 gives 6.104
